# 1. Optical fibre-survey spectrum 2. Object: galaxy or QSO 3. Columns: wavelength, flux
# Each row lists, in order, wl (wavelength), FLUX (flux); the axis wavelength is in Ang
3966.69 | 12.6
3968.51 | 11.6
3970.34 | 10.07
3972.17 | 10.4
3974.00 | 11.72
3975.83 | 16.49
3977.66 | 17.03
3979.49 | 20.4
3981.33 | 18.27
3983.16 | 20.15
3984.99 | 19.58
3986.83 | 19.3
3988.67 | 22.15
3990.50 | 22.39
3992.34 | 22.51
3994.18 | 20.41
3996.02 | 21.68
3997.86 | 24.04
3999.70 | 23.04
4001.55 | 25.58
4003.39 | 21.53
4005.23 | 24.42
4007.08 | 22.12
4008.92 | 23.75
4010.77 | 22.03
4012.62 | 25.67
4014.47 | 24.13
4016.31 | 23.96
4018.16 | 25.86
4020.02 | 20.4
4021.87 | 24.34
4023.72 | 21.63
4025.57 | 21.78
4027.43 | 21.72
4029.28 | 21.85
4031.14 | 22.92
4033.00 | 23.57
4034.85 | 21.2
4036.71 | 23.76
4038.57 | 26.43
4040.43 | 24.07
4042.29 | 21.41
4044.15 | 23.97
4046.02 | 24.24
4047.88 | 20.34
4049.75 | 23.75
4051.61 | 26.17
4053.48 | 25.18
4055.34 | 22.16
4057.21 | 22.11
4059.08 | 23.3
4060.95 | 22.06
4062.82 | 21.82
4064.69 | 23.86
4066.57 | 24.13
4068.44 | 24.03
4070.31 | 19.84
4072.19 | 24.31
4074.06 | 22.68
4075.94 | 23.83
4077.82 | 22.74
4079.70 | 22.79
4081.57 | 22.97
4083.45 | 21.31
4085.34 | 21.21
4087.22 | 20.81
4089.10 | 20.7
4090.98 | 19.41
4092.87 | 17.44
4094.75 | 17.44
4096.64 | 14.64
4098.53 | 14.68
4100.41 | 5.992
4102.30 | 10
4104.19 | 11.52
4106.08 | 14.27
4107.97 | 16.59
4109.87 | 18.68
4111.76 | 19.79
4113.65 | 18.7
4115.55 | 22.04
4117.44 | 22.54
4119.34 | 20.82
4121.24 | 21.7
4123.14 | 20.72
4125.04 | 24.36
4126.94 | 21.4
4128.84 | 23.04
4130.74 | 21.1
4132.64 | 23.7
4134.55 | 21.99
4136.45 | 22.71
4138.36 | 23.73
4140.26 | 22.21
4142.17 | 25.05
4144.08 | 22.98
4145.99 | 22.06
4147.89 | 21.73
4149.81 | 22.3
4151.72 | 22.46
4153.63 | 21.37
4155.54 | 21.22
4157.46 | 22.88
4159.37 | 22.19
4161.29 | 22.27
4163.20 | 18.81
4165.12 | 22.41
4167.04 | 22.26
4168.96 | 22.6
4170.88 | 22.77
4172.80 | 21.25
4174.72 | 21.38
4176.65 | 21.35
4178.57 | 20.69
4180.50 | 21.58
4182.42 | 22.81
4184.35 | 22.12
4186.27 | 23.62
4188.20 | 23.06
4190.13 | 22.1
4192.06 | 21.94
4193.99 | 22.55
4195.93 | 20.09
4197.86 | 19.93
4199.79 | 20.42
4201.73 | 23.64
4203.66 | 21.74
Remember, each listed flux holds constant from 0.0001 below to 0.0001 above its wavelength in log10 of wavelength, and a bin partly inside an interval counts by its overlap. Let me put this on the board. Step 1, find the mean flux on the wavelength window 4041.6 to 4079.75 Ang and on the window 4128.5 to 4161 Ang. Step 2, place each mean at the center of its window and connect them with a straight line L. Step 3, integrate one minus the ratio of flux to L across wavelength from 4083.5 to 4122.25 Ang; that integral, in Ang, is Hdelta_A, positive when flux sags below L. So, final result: 8.9 Ang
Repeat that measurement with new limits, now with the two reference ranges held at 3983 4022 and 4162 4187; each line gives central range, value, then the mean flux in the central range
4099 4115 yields 5.4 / 14.6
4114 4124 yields 0.3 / 21.4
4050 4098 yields 1.1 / 21.8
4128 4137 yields -0.2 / 22.5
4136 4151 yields -0.6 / 22.8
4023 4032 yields 0.2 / 22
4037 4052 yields -0.8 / 23.7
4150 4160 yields -0.1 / 22.1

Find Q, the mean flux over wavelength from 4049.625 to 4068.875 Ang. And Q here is 23.5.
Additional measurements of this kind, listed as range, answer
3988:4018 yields 23.2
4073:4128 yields 19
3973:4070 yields 22.3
